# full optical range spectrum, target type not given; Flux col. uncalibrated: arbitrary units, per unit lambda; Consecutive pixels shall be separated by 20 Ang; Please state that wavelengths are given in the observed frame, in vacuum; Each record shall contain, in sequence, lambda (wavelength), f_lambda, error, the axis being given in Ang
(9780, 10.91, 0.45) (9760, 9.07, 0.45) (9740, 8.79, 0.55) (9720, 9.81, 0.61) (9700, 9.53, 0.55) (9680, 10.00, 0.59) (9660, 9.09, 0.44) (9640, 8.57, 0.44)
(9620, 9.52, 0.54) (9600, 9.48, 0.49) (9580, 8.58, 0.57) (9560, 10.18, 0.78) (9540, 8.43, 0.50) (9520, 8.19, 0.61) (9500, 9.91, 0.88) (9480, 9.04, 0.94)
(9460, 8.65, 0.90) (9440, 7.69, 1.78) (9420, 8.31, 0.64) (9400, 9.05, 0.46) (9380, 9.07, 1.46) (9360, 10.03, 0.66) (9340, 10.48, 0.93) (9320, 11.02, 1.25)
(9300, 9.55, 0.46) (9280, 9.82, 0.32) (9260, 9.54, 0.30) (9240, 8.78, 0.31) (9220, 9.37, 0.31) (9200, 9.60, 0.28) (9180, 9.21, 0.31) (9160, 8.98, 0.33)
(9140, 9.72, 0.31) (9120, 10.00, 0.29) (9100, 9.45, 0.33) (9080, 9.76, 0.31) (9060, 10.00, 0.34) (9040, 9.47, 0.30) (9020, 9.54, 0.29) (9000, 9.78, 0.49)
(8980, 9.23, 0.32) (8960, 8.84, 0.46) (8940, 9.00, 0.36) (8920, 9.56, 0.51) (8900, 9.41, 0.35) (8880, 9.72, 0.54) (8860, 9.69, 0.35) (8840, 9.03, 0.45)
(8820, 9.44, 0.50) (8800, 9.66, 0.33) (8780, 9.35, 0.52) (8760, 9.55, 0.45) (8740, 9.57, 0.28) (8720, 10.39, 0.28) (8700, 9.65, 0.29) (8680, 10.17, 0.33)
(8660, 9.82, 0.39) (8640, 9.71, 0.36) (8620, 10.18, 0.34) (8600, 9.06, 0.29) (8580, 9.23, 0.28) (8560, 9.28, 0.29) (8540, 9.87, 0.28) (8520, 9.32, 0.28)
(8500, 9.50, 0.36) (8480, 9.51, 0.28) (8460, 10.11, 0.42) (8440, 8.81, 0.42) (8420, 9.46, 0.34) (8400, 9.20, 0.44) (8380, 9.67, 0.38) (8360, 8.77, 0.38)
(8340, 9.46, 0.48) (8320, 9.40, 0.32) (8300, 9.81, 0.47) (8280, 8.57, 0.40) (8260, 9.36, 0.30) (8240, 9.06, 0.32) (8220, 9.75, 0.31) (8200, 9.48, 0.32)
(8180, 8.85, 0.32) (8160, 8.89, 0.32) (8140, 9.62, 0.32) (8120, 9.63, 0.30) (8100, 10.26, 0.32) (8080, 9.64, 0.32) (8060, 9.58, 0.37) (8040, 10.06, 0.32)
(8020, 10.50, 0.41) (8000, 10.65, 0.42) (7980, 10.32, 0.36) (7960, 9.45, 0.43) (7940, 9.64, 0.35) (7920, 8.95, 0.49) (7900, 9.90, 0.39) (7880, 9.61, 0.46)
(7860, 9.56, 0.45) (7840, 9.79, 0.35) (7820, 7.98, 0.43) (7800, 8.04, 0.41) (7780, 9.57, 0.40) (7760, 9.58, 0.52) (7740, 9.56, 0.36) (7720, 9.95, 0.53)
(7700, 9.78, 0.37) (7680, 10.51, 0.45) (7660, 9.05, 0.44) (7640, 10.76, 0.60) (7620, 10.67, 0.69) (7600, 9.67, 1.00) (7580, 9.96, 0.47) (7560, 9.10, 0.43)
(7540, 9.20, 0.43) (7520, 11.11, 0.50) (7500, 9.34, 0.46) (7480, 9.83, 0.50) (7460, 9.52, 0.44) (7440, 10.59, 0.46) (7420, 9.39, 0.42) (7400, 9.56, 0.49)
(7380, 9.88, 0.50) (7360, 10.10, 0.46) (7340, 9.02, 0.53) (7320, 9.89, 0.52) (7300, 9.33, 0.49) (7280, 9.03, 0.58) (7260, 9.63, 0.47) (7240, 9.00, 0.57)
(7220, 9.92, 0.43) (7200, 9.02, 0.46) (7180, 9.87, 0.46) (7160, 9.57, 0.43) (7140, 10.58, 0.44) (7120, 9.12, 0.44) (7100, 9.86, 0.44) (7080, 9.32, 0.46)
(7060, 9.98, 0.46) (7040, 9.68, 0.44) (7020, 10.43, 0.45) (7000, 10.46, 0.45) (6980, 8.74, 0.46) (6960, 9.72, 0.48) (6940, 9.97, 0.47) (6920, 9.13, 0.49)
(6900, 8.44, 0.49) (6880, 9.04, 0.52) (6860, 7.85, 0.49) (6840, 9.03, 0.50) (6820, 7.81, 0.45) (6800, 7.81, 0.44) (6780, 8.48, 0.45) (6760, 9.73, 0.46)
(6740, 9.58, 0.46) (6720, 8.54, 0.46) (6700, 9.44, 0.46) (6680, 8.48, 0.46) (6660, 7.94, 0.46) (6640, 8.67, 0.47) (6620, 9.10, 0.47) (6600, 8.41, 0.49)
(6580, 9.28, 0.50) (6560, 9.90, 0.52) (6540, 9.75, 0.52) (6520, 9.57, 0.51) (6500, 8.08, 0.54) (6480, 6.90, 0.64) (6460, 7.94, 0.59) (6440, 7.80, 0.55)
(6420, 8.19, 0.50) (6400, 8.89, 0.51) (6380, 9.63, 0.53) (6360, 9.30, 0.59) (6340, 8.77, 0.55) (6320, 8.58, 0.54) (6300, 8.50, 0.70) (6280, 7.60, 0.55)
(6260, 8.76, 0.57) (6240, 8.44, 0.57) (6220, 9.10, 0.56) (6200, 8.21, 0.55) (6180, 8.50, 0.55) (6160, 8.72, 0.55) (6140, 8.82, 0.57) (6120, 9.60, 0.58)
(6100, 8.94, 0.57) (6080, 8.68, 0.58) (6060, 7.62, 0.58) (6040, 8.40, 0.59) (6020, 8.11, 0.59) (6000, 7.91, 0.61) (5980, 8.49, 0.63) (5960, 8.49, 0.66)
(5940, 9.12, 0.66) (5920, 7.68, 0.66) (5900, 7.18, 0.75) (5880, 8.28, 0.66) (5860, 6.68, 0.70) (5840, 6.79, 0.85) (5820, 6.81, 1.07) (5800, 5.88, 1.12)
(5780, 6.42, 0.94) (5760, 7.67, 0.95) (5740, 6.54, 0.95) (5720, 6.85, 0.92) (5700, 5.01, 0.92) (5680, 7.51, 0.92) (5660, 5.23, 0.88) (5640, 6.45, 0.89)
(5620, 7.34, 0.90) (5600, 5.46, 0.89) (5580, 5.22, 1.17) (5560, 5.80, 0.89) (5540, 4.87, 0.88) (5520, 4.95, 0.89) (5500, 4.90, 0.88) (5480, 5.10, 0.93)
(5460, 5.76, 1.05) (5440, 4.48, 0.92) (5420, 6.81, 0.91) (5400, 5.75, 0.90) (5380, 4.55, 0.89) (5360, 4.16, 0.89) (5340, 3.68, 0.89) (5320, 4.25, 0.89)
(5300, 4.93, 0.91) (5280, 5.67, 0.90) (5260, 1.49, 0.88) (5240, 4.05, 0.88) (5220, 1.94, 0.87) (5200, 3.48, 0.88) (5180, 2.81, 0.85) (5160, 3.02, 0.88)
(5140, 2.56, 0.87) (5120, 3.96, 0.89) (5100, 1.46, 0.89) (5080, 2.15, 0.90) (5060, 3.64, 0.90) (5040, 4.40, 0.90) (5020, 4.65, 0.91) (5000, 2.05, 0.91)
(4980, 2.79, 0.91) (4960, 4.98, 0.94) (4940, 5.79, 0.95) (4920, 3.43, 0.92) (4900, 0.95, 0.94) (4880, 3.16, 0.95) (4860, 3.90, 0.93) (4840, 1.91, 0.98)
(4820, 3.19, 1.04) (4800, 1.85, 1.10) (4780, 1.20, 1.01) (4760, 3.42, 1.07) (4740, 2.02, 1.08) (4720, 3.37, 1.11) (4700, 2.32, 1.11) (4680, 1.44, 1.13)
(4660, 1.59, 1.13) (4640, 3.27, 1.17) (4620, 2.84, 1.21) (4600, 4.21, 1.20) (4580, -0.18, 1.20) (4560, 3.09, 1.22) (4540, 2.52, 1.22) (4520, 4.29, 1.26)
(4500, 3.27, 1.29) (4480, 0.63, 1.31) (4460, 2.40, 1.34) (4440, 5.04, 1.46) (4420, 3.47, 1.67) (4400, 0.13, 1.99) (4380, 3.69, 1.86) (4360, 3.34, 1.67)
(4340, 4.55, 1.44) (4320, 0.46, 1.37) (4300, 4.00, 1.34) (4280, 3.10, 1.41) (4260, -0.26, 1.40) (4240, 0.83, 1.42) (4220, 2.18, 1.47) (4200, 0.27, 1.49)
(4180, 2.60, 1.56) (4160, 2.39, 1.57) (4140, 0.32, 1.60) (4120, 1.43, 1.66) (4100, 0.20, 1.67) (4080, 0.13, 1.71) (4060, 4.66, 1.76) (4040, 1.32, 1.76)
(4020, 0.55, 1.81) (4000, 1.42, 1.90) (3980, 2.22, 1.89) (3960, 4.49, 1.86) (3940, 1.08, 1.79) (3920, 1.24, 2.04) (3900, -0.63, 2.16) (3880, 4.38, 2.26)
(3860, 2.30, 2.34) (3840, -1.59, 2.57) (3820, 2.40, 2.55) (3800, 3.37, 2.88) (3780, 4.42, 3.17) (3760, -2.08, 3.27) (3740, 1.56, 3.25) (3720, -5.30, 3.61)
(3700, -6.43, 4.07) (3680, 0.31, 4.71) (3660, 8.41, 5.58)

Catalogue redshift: 0.325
